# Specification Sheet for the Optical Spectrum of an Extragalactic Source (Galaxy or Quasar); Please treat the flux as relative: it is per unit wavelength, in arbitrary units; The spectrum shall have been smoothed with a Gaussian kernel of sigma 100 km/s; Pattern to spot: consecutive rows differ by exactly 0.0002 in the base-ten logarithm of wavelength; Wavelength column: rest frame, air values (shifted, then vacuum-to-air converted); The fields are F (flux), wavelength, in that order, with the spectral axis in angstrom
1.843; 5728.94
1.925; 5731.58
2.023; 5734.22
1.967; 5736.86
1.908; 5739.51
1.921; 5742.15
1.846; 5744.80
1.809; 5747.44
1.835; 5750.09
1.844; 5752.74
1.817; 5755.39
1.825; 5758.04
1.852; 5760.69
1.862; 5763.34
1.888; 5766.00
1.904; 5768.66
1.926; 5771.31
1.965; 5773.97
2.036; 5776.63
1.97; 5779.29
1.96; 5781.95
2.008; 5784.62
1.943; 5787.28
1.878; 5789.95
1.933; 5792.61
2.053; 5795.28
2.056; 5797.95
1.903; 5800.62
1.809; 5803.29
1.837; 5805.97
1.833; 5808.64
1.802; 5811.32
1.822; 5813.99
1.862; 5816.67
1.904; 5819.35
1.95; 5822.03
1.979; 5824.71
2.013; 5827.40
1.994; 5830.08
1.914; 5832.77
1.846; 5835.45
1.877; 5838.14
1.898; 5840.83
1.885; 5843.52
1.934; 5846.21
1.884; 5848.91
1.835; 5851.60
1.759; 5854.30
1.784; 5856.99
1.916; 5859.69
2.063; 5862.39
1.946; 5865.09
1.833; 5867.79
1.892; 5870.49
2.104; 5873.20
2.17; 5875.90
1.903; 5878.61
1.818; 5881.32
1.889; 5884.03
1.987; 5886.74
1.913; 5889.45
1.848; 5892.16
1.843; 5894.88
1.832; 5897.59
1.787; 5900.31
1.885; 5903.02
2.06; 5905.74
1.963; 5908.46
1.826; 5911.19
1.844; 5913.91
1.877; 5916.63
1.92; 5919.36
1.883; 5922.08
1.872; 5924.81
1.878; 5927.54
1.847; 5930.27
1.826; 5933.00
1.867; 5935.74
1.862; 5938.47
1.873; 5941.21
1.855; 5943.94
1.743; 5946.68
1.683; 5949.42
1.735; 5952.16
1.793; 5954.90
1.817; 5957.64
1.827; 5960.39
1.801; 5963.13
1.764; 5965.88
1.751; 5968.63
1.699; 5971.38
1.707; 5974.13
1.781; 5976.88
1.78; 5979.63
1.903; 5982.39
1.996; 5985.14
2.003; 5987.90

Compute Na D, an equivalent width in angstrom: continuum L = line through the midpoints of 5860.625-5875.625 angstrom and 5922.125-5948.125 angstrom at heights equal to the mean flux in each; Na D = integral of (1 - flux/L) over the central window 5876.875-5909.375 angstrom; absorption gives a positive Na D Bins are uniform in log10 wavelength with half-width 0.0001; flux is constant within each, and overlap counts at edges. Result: 0.6 angstrom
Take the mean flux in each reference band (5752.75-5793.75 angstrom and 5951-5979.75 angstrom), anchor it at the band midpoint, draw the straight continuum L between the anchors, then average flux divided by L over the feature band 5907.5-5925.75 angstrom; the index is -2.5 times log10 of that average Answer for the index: -0.04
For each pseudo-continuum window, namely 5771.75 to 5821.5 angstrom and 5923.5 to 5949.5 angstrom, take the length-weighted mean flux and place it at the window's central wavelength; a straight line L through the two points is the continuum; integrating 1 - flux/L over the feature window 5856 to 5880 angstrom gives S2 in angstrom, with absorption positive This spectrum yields -1.0 angstrom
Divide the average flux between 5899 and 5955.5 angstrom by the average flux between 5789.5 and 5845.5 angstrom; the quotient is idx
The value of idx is 0.97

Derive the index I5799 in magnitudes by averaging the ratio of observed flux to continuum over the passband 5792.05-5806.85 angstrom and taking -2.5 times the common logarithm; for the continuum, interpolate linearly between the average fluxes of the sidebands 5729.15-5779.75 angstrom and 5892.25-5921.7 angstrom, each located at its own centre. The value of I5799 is -0.02 mag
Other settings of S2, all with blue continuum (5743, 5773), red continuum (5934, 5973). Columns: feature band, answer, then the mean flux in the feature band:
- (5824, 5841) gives -0.9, 1.93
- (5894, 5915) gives -0.9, 1.88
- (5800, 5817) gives 0.1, 1.83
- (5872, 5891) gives -1.6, 1.97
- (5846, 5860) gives -0.1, 1.84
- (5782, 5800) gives -1.2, 1.97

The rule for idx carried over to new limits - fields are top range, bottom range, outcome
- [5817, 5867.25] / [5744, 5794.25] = 1.00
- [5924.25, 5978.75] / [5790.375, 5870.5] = 0.95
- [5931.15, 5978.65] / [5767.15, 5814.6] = 0.93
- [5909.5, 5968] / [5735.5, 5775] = 0.97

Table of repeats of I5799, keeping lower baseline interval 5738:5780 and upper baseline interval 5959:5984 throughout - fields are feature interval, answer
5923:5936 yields -0.032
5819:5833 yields -0.064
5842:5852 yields -0.027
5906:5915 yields -0.052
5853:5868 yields -0.030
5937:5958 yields -0.001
